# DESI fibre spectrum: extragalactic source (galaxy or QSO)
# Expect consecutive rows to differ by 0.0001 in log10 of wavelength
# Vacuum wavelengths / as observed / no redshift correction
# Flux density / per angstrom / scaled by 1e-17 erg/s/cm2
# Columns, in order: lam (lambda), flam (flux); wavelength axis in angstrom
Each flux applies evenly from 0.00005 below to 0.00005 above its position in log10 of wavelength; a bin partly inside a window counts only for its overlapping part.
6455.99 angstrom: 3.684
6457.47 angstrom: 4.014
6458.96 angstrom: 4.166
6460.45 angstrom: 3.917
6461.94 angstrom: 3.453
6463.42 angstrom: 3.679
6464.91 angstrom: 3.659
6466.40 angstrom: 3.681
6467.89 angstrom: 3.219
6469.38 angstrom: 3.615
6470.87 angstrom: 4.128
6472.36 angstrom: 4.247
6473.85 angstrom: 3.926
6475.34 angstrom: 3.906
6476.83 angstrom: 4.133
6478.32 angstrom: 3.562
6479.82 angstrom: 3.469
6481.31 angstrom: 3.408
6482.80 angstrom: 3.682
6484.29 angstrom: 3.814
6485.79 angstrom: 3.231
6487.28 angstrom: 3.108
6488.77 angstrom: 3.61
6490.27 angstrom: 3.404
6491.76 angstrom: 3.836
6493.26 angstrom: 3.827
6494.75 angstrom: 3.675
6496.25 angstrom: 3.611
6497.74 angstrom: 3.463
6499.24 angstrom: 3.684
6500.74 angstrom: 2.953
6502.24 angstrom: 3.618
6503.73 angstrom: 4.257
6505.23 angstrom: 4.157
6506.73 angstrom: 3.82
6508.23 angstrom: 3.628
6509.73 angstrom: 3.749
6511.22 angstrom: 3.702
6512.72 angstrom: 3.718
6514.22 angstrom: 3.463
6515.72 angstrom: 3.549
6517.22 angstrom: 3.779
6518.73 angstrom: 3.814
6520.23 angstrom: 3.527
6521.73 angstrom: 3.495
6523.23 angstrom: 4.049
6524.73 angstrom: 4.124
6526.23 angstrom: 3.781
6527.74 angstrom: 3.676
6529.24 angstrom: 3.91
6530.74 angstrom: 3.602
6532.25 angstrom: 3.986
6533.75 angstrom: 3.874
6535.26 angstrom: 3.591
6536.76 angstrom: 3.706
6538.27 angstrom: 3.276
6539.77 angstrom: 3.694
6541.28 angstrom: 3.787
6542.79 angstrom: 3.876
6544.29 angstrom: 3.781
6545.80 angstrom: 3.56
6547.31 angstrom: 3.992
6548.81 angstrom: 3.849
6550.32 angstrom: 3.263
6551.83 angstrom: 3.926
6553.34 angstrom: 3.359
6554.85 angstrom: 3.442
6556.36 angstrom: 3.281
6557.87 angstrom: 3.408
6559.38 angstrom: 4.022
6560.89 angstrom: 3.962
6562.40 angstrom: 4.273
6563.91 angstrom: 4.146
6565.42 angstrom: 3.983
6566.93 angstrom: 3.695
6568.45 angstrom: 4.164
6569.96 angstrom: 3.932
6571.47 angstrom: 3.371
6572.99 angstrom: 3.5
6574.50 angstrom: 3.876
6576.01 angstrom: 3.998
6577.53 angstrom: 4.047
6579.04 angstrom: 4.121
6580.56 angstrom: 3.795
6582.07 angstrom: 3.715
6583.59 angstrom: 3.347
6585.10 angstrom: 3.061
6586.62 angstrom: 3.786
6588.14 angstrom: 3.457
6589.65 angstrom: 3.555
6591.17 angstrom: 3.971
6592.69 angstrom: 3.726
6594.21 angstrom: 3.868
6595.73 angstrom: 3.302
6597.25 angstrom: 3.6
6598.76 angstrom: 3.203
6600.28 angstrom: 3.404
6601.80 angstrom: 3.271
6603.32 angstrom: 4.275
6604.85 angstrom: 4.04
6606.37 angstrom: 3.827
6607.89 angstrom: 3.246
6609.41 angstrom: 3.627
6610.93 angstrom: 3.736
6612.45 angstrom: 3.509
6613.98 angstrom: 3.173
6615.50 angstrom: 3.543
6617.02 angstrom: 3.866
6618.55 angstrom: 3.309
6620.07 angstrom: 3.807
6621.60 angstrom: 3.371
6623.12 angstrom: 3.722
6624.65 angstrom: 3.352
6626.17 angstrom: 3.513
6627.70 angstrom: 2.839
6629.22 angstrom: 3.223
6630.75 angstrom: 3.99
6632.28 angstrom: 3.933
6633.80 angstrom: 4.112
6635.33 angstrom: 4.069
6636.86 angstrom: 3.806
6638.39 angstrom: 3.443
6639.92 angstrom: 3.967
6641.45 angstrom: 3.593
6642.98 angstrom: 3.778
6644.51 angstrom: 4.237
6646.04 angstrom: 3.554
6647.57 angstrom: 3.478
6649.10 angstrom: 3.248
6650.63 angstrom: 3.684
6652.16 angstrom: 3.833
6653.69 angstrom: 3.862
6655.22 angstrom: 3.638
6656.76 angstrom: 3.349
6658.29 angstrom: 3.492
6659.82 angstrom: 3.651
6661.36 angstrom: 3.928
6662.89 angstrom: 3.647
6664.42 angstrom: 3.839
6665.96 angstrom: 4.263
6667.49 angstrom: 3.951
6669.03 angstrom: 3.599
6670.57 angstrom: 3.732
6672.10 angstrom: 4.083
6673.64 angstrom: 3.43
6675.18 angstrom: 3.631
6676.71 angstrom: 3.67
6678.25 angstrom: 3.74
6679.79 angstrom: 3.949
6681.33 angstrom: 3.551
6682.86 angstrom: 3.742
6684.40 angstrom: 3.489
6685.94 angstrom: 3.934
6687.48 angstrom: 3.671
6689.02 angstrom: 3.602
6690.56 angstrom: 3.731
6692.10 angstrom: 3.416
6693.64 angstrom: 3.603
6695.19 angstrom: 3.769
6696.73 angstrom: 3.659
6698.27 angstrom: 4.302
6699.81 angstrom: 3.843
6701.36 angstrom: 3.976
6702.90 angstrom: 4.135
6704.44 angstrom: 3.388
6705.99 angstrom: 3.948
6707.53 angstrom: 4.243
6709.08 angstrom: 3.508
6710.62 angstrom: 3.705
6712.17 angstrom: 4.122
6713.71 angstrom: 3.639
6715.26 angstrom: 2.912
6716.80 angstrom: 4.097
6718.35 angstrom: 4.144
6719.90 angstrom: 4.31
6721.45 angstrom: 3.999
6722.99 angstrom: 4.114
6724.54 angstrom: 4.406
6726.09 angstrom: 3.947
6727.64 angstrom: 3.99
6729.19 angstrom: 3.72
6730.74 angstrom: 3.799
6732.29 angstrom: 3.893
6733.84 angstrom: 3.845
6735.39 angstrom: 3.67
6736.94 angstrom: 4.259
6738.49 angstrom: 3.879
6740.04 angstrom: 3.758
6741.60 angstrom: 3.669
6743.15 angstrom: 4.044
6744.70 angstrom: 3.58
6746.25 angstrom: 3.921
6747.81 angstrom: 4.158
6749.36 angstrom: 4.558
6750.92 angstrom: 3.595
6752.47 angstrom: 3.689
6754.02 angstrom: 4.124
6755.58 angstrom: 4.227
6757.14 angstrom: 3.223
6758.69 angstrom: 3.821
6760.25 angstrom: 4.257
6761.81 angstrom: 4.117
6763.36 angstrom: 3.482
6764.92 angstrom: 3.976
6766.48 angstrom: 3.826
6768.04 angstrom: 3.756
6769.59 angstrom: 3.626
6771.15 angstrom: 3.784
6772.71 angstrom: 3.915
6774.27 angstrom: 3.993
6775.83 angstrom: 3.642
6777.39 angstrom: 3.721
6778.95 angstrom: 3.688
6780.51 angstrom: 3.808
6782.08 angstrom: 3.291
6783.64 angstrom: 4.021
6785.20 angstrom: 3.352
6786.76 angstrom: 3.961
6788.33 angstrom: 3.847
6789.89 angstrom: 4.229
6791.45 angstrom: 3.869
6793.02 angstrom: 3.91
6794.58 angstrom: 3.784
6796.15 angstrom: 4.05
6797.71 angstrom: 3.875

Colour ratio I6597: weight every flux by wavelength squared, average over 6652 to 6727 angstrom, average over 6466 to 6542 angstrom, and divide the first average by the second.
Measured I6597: 1.09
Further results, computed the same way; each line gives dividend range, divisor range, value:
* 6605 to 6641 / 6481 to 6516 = 1.04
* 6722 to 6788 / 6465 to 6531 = 1.13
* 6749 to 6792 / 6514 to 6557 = 1.11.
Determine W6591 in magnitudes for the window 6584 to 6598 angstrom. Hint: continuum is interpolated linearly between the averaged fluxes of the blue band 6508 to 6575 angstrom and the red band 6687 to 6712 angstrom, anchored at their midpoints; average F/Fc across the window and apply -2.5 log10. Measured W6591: 0.050 mag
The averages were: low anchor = 3.74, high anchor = 3.79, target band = 3.59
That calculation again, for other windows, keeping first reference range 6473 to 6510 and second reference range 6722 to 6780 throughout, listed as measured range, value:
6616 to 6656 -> 0.04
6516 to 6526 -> -0.03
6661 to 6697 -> 0.03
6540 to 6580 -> -0.02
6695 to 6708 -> -0.02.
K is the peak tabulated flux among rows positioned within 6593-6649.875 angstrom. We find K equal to 4.275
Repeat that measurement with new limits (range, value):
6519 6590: 4.273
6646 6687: 4.263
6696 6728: 4.406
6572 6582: 4.121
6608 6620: 3.866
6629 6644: 4.112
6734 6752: 4.558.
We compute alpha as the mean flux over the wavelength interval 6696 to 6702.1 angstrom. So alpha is 3.95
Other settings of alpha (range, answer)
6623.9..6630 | 3.24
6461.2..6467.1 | 3.62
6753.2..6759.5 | 3.85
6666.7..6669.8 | 3.78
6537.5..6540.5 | 3.49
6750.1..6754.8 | 3.81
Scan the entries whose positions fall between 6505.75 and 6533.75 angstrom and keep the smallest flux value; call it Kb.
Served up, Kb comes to 3.463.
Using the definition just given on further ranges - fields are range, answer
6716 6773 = 3.223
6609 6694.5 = 2.839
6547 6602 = 3.061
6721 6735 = 3.72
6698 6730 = 2.912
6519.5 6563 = 3.263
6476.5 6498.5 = 3.108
